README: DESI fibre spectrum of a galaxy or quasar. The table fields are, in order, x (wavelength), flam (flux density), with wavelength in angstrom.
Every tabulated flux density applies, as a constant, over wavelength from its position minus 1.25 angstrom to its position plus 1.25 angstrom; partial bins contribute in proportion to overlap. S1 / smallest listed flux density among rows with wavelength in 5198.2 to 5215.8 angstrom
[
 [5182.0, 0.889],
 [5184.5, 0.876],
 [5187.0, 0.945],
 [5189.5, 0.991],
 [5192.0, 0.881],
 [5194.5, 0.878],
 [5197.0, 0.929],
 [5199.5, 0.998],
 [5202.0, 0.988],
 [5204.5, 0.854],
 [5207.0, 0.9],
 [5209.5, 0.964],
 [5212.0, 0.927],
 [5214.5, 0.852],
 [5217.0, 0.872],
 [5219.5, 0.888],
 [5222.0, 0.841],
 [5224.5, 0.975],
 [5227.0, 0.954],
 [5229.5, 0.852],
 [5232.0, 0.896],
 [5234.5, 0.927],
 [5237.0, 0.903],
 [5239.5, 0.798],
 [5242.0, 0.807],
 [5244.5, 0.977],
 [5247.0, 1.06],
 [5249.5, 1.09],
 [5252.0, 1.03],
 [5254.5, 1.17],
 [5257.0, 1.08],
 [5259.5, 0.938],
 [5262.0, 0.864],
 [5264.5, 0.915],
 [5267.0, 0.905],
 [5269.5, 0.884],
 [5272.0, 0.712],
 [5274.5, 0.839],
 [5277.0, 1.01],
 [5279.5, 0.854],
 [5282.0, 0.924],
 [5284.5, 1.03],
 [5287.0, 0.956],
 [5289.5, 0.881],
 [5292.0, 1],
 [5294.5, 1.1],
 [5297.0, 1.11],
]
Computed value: 0.852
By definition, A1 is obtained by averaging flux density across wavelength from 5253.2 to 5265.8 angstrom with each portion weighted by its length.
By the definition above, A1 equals 0.993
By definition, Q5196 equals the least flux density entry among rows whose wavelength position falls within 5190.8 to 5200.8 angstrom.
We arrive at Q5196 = 0.878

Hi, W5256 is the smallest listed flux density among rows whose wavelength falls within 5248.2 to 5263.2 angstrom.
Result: 0.864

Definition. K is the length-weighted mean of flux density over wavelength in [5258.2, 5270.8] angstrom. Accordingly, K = 0.901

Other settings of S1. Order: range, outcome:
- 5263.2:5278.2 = 0.712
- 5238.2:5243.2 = 0.798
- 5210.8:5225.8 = 0.841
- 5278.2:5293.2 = 0.854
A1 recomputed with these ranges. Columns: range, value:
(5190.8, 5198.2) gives 0.896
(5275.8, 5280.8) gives 0.931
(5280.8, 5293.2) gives 0.958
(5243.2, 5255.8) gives 1.06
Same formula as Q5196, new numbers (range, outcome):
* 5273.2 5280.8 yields 0.839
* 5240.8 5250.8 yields 0.807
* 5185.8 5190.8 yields 0.945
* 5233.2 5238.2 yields 0.903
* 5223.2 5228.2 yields 0.954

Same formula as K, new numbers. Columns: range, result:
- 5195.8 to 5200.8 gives 0.964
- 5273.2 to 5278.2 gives 0.922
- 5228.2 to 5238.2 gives 0.895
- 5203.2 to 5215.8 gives 0.9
